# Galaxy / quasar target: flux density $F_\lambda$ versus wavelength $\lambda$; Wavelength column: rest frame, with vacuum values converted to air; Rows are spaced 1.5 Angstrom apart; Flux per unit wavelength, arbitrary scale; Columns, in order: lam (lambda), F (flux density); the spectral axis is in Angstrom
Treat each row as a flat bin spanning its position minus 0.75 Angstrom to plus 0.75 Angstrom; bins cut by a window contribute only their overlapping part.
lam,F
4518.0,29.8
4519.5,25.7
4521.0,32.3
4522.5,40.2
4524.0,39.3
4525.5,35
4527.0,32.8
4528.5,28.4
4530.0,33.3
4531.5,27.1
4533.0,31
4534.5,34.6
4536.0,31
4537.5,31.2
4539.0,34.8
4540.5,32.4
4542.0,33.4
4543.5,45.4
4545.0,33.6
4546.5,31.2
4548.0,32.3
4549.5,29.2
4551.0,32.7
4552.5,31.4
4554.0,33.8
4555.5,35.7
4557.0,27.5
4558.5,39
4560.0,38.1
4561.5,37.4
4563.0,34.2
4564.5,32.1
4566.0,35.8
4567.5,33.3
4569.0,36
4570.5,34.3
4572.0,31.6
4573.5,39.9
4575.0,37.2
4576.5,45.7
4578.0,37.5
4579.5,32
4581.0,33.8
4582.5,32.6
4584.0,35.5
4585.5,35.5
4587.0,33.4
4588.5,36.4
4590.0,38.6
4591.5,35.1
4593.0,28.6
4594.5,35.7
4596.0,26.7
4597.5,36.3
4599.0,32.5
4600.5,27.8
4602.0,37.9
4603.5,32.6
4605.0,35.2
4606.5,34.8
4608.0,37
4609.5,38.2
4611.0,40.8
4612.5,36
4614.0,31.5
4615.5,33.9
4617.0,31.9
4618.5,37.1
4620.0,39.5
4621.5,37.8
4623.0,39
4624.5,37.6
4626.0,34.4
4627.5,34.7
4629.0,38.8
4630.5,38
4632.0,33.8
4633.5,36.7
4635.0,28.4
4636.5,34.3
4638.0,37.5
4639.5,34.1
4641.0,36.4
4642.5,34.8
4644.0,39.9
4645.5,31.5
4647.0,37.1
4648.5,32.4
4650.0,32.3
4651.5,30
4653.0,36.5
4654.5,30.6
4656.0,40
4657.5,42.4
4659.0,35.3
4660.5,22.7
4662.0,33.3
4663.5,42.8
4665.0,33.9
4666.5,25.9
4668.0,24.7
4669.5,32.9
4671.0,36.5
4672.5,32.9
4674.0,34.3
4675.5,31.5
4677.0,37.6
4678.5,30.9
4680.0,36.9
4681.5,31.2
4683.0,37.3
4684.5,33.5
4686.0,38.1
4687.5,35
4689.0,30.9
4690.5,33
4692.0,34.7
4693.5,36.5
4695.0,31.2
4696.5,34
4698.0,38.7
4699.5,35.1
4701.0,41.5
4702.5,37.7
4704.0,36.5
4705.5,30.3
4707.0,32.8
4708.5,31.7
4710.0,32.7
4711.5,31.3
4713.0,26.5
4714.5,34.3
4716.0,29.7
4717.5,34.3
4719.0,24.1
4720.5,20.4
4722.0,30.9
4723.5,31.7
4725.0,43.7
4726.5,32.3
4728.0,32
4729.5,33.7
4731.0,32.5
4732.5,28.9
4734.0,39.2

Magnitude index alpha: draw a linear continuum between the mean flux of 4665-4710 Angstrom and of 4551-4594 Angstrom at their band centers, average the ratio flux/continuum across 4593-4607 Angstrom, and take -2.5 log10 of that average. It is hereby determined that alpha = 0.056 mag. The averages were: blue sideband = 35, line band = 33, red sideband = 33.9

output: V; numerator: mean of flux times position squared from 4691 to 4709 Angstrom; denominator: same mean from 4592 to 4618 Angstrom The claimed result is 1.07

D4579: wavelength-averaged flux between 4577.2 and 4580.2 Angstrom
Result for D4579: 35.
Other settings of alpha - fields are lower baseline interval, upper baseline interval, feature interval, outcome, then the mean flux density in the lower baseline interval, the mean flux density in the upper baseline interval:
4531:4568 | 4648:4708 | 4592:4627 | -0.034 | 33.6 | 34.1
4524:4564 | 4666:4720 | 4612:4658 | -0.067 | 33.4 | 33.2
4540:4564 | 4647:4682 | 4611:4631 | -0.080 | 34.2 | 33.5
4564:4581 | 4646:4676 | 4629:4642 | -0.031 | 35.9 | 33.4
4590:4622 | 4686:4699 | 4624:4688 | 0.006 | 34.7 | 34.5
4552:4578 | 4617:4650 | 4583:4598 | 0.047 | 35.6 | 35.7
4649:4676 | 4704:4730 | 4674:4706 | -0.082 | 33.3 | 31.4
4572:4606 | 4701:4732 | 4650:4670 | 0.006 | 34.8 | 32.2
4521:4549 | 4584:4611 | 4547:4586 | -0.021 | 33.6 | 34.5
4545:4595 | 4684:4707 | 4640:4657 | 0.003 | 34.6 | 35.1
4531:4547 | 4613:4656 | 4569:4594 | -0.042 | 33.4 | 35.1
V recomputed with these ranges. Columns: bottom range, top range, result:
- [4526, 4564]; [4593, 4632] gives 1.09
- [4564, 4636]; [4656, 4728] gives 0.99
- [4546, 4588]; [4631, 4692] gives 1.02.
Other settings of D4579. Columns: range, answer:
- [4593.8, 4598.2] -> 32.8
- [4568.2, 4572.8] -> 34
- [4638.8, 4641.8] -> 35.3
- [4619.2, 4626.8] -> 37.6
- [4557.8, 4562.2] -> 38.2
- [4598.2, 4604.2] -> 32.7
